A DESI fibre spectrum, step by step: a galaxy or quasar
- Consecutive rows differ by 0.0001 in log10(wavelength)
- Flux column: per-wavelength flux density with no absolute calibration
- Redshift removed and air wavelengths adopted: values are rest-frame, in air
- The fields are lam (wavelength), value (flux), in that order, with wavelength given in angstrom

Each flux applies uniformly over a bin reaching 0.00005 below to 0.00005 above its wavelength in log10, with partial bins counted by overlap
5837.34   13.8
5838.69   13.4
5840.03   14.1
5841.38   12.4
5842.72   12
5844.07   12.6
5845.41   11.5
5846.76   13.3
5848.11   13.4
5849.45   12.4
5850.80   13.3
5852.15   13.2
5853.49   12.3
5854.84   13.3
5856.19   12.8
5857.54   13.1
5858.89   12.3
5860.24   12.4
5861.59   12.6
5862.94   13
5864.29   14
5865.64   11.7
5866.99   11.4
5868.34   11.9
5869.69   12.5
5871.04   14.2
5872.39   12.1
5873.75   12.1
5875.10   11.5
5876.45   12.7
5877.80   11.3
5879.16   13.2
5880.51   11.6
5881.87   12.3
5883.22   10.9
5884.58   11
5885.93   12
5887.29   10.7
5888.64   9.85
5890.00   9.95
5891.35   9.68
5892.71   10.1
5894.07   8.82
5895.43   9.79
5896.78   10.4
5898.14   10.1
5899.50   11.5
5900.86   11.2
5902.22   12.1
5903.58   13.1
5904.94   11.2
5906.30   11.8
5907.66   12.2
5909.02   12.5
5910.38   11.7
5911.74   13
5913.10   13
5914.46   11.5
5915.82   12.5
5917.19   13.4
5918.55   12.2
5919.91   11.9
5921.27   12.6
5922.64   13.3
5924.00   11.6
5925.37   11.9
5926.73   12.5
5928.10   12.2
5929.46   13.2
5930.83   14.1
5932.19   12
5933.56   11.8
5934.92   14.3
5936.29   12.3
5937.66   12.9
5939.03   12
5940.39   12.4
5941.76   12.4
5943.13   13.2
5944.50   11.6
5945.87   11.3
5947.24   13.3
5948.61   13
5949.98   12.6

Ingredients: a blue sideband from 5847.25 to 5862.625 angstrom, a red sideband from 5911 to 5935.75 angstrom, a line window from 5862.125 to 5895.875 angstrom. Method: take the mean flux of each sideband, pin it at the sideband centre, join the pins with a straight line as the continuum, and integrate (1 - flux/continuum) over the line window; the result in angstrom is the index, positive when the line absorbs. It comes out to 3.2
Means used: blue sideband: 12.8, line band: 11.5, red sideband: 12.6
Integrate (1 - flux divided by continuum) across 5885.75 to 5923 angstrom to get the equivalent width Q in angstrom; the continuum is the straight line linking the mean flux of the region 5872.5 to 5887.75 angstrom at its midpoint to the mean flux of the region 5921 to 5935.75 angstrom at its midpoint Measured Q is 2.3 angstrom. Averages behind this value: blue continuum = 11.8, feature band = 11.5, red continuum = 12.7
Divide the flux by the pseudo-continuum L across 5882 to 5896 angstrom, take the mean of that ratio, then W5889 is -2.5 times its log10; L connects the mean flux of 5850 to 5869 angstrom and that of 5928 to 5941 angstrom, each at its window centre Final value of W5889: 0.221 mag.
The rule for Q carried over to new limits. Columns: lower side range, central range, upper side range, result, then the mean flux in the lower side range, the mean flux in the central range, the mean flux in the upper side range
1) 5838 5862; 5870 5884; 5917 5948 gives 0.6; 12.8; 12.2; 12.5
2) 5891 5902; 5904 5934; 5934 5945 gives -2.3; 10.3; 12.4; 12.6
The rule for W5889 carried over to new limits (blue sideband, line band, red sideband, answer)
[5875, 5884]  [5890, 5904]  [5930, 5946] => 0.15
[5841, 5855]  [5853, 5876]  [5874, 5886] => -0.03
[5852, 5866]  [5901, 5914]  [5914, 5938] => 0.03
